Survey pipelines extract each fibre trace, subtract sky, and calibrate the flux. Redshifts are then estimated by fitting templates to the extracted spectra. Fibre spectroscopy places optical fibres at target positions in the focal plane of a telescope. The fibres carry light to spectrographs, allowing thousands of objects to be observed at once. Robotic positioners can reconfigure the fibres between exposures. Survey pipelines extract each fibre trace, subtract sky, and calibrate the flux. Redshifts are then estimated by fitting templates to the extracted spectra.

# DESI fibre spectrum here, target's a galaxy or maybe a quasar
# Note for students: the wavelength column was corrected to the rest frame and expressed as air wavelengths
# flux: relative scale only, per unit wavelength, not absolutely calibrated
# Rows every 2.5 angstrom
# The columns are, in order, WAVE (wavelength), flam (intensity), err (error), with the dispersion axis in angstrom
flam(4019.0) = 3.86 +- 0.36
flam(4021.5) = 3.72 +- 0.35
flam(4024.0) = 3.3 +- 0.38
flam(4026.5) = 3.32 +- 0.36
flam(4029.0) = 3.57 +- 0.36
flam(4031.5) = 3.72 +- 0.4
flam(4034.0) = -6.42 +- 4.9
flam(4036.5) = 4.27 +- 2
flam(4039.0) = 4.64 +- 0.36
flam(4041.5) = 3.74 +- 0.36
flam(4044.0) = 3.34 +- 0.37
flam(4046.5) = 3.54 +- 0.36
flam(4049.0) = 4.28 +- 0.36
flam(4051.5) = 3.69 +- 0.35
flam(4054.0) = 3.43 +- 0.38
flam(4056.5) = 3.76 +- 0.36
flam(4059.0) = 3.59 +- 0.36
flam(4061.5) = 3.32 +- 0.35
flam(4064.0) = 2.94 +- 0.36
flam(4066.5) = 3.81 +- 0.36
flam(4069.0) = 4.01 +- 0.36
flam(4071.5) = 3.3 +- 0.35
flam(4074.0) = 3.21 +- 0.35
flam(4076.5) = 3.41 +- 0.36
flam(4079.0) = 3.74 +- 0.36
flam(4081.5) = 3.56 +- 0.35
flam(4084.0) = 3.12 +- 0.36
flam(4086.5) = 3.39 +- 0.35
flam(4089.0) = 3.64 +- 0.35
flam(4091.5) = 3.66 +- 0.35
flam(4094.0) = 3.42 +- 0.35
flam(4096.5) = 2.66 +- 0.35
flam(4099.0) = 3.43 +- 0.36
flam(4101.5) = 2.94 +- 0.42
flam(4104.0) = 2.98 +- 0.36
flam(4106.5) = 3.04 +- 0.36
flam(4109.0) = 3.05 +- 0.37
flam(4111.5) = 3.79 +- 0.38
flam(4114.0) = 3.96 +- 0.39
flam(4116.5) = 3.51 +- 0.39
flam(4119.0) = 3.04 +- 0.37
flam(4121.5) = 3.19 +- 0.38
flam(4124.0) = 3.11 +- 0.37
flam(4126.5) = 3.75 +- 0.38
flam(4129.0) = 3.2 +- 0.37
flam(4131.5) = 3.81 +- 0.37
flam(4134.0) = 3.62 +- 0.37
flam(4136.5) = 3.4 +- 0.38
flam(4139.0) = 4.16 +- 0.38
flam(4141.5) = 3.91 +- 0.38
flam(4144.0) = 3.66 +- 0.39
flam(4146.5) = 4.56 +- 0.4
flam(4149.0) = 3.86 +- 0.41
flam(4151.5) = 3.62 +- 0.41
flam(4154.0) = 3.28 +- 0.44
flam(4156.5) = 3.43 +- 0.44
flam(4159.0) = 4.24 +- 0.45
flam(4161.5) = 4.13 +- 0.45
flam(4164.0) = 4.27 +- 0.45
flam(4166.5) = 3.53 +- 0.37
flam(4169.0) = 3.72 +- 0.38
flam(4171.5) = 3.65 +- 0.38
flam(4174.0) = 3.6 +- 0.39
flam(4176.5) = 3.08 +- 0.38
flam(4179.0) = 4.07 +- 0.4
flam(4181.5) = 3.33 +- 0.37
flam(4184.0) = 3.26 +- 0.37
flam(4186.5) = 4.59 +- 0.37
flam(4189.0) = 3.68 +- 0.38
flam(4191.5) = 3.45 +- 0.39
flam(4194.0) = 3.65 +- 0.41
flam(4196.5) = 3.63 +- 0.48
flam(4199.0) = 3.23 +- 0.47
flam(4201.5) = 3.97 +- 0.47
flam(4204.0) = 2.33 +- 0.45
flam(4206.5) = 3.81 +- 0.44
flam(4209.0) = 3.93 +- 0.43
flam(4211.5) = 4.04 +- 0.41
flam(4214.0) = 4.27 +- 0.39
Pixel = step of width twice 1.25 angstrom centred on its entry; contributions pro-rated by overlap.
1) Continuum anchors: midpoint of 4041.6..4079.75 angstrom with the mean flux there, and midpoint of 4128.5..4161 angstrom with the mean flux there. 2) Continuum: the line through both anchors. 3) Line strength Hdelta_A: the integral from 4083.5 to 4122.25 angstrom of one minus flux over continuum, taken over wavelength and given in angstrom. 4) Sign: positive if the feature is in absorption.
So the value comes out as 3.81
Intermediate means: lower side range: 3.56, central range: 3.31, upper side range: 3.77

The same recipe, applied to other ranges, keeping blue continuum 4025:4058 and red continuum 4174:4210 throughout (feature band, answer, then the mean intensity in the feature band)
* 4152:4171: -1.8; 3.79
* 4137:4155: -2.4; 3.85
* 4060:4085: -2.7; 3.45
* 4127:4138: -0.6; 3.54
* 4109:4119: -0.9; 3.58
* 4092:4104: 0.3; 3.13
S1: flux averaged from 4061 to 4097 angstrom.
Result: 3.43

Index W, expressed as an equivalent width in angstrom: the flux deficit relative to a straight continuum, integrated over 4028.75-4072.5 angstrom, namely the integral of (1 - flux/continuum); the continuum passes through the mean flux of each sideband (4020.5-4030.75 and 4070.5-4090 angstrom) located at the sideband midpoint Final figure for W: 4.08 angstrom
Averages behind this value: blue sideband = 3.48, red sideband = 3.42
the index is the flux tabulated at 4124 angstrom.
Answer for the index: 3.11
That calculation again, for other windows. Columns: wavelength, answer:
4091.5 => 3.66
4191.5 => 3.45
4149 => 3.86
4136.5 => 3.4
